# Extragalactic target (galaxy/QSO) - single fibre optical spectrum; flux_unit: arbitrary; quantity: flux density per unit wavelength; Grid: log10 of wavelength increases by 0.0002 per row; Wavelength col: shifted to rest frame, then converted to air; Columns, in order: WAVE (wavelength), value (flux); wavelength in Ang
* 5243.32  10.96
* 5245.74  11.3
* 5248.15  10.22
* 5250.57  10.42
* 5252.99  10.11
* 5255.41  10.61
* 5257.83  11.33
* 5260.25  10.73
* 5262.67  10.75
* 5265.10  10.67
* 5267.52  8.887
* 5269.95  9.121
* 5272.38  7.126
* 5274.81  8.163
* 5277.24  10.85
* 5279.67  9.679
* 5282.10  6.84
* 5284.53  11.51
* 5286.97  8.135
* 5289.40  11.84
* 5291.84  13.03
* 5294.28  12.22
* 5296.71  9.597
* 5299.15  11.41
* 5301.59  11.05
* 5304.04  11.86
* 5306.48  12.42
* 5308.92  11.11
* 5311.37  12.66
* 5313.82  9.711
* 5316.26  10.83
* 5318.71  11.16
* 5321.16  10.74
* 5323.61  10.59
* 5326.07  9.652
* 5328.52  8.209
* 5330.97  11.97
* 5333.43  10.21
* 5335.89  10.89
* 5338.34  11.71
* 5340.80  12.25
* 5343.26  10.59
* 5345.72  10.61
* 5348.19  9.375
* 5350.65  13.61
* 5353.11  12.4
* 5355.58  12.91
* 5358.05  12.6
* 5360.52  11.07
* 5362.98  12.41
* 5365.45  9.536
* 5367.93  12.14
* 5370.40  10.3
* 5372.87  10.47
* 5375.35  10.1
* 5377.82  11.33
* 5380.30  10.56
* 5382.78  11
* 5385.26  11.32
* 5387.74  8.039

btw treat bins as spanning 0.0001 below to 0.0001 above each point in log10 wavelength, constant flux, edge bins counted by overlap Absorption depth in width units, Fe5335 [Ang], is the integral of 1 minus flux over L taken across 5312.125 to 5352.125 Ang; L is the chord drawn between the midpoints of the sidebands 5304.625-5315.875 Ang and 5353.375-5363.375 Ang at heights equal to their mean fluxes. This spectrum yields 3.5 Ang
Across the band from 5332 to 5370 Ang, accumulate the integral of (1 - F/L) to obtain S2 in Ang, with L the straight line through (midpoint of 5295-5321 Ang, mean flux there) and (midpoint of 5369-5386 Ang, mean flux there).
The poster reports -2.0 Ang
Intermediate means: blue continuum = 11.2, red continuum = 10.7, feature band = 11.5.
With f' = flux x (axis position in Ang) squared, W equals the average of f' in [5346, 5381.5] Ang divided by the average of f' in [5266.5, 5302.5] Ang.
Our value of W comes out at 1.17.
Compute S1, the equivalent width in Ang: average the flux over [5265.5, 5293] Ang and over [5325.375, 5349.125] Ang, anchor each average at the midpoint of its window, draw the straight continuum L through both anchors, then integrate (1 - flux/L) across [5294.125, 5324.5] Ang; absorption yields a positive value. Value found -3.2 Ang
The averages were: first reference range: 9.59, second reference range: 10.6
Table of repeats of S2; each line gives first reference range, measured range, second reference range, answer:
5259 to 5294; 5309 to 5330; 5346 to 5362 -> 0.95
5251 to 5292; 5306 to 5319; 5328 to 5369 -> -0.71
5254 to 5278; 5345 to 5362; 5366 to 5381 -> -2.01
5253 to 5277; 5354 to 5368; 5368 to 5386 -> -1.46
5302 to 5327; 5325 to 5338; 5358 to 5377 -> 0.89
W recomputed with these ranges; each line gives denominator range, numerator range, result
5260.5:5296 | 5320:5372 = 1.15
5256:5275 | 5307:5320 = 1.17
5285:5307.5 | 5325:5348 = 0.96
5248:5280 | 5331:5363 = 1.21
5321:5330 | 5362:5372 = 1.15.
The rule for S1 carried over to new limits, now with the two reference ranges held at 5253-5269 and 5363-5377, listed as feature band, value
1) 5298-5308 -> -1.1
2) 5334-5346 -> -0.6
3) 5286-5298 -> -0.6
